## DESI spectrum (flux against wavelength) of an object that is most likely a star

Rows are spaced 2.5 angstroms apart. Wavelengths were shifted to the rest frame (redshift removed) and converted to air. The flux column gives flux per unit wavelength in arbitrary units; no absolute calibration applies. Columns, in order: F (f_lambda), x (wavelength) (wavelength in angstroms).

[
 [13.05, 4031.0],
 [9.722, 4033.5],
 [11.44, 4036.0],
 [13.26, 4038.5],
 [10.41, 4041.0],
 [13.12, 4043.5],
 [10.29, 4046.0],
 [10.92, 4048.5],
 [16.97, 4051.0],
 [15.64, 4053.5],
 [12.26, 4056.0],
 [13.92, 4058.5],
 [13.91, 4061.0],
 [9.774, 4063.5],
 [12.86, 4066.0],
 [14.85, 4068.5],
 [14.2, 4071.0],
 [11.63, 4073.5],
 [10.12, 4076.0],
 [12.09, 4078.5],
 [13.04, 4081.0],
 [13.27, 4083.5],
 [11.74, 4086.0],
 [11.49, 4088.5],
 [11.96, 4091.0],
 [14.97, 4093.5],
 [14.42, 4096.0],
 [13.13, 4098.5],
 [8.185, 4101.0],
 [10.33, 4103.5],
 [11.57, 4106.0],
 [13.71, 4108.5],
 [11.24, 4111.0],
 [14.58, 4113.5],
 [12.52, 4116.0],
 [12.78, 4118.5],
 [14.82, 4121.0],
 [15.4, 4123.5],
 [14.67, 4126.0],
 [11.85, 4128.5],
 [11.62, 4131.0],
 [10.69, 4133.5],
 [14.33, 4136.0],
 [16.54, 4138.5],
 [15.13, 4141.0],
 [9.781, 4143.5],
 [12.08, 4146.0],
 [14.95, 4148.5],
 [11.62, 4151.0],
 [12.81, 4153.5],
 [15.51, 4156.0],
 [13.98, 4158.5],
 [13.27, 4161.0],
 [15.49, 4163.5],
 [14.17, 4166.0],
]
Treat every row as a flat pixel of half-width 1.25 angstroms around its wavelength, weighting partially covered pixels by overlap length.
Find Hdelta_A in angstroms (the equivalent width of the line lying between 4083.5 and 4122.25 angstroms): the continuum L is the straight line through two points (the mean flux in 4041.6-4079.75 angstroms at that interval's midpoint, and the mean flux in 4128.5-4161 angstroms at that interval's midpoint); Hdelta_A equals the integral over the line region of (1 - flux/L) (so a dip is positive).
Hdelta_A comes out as 1.43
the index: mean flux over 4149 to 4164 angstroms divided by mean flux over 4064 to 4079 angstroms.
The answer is 1.1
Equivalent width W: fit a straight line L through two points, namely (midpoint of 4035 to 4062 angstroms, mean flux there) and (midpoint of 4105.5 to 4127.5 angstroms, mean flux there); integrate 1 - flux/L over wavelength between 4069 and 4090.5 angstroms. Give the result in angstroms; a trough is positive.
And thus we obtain 1.5 angstroms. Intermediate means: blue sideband 12.9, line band 12.3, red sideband 13.5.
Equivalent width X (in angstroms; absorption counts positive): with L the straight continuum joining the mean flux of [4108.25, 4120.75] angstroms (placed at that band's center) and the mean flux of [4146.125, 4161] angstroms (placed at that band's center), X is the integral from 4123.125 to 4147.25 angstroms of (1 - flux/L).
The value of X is 0.4 angstroms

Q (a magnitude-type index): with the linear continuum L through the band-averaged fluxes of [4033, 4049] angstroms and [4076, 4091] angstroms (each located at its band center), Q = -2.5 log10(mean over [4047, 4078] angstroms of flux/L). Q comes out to -0.11 mag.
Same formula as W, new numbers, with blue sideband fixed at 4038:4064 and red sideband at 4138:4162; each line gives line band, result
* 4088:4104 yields 1.2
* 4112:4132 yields -0.3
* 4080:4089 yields 0.4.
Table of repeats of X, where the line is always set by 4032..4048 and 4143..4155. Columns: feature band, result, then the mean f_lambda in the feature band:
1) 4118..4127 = -1.7 angstroms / 14.5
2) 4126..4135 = 0.3 angstroms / 11.9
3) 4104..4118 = -0.6 angstroms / 12.6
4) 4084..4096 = -0.9 angstroms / 12.8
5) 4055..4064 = -0.9 angstroms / 12.7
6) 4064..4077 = -1.0 angstroms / 12.6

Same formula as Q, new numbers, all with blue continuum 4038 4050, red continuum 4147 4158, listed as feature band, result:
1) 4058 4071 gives -0.097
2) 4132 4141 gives -0.045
